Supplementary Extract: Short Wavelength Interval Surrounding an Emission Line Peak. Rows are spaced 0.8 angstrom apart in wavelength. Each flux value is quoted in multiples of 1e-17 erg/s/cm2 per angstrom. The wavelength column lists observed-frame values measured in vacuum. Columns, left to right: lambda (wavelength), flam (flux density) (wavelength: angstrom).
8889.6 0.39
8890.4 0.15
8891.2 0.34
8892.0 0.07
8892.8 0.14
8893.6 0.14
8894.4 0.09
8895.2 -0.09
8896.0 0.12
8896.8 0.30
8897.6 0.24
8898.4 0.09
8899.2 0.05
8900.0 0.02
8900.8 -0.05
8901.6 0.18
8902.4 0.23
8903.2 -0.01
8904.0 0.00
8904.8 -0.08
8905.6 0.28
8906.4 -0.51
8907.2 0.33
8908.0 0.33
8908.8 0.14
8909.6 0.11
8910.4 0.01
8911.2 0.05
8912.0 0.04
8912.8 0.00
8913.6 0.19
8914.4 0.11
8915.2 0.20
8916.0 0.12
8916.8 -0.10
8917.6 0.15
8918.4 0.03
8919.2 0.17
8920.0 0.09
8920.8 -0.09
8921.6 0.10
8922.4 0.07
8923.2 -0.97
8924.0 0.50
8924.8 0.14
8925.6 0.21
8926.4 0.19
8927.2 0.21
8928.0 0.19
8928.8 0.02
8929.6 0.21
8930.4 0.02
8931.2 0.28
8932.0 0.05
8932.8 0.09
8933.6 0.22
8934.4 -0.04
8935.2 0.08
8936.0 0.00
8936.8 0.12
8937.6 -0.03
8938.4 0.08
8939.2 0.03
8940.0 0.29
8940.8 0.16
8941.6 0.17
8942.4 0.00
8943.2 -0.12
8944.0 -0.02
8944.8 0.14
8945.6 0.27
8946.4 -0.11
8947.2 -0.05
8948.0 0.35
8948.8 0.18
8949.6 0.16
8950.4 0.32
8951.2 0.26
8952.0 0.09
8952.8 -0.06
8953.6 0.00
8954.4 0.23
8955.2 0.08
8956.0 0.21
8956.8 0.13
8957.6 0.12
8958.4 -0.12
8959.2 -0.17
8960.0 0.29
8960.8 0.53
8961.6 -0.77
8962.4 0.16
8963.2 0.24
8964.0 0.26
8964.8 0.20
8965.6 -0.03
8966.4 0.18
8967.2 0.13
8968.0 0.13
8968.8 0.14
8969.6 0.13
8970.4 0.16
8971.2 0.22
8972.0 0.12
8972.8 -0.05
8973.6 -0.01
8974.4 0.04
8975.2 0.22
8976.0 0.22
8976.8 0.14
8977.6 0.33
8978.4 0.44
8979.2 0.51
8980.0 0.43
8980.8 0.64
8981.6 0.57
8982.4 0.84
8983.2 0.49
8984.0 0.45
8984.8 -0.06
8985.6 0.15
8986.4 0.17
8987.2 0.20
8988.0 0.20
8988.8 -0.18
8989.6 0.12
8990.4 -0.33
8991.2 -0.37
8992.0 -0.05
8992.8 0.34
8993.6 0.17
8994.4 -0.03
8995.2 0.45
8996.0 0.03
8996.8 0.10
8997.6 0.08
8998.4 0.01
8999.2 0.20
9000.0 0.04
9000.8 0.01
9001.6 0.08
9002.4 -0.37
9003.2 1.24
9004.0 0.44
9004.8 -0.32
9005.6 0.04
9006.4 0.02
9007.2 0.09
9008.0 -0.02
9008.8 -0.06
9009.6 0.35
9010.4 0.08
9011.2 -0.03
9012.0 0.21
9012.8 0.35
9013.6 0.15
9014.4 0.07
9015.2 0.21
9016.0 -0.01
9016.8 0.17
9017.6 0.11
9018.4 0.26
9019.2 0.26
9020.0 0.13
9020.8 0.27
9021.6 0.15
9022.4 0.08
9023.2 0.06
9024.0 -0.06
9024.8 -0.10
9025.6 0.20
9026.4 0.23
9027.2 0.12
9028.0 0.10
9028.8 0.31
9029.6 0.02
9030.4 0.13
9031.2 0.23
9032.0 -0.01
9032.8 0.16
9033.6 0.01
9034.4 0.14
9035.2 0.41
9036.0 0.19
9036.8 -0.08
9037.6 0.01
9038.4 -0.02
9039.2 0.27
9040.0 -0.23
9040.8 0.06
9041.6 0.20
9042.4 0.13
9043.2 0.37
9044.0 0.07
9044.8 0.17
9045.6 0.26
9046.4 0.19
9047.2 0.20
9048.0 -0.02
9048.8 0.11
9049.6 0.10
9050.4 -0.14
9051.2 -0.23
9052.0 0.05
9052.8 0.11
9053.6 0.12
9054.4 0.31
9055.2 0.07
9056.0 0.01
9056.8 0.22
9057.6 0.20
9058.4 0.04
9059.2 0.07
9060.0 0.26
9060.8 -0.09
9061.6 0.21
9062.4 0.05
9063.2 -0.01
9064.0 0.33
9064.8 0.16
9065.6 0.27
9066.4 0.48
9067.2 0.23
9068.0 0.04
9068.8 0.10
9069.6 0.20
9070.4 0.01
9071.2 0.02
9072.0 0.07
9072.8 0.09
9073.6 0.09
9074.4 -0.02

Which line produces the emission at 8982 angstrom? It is H-gamma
